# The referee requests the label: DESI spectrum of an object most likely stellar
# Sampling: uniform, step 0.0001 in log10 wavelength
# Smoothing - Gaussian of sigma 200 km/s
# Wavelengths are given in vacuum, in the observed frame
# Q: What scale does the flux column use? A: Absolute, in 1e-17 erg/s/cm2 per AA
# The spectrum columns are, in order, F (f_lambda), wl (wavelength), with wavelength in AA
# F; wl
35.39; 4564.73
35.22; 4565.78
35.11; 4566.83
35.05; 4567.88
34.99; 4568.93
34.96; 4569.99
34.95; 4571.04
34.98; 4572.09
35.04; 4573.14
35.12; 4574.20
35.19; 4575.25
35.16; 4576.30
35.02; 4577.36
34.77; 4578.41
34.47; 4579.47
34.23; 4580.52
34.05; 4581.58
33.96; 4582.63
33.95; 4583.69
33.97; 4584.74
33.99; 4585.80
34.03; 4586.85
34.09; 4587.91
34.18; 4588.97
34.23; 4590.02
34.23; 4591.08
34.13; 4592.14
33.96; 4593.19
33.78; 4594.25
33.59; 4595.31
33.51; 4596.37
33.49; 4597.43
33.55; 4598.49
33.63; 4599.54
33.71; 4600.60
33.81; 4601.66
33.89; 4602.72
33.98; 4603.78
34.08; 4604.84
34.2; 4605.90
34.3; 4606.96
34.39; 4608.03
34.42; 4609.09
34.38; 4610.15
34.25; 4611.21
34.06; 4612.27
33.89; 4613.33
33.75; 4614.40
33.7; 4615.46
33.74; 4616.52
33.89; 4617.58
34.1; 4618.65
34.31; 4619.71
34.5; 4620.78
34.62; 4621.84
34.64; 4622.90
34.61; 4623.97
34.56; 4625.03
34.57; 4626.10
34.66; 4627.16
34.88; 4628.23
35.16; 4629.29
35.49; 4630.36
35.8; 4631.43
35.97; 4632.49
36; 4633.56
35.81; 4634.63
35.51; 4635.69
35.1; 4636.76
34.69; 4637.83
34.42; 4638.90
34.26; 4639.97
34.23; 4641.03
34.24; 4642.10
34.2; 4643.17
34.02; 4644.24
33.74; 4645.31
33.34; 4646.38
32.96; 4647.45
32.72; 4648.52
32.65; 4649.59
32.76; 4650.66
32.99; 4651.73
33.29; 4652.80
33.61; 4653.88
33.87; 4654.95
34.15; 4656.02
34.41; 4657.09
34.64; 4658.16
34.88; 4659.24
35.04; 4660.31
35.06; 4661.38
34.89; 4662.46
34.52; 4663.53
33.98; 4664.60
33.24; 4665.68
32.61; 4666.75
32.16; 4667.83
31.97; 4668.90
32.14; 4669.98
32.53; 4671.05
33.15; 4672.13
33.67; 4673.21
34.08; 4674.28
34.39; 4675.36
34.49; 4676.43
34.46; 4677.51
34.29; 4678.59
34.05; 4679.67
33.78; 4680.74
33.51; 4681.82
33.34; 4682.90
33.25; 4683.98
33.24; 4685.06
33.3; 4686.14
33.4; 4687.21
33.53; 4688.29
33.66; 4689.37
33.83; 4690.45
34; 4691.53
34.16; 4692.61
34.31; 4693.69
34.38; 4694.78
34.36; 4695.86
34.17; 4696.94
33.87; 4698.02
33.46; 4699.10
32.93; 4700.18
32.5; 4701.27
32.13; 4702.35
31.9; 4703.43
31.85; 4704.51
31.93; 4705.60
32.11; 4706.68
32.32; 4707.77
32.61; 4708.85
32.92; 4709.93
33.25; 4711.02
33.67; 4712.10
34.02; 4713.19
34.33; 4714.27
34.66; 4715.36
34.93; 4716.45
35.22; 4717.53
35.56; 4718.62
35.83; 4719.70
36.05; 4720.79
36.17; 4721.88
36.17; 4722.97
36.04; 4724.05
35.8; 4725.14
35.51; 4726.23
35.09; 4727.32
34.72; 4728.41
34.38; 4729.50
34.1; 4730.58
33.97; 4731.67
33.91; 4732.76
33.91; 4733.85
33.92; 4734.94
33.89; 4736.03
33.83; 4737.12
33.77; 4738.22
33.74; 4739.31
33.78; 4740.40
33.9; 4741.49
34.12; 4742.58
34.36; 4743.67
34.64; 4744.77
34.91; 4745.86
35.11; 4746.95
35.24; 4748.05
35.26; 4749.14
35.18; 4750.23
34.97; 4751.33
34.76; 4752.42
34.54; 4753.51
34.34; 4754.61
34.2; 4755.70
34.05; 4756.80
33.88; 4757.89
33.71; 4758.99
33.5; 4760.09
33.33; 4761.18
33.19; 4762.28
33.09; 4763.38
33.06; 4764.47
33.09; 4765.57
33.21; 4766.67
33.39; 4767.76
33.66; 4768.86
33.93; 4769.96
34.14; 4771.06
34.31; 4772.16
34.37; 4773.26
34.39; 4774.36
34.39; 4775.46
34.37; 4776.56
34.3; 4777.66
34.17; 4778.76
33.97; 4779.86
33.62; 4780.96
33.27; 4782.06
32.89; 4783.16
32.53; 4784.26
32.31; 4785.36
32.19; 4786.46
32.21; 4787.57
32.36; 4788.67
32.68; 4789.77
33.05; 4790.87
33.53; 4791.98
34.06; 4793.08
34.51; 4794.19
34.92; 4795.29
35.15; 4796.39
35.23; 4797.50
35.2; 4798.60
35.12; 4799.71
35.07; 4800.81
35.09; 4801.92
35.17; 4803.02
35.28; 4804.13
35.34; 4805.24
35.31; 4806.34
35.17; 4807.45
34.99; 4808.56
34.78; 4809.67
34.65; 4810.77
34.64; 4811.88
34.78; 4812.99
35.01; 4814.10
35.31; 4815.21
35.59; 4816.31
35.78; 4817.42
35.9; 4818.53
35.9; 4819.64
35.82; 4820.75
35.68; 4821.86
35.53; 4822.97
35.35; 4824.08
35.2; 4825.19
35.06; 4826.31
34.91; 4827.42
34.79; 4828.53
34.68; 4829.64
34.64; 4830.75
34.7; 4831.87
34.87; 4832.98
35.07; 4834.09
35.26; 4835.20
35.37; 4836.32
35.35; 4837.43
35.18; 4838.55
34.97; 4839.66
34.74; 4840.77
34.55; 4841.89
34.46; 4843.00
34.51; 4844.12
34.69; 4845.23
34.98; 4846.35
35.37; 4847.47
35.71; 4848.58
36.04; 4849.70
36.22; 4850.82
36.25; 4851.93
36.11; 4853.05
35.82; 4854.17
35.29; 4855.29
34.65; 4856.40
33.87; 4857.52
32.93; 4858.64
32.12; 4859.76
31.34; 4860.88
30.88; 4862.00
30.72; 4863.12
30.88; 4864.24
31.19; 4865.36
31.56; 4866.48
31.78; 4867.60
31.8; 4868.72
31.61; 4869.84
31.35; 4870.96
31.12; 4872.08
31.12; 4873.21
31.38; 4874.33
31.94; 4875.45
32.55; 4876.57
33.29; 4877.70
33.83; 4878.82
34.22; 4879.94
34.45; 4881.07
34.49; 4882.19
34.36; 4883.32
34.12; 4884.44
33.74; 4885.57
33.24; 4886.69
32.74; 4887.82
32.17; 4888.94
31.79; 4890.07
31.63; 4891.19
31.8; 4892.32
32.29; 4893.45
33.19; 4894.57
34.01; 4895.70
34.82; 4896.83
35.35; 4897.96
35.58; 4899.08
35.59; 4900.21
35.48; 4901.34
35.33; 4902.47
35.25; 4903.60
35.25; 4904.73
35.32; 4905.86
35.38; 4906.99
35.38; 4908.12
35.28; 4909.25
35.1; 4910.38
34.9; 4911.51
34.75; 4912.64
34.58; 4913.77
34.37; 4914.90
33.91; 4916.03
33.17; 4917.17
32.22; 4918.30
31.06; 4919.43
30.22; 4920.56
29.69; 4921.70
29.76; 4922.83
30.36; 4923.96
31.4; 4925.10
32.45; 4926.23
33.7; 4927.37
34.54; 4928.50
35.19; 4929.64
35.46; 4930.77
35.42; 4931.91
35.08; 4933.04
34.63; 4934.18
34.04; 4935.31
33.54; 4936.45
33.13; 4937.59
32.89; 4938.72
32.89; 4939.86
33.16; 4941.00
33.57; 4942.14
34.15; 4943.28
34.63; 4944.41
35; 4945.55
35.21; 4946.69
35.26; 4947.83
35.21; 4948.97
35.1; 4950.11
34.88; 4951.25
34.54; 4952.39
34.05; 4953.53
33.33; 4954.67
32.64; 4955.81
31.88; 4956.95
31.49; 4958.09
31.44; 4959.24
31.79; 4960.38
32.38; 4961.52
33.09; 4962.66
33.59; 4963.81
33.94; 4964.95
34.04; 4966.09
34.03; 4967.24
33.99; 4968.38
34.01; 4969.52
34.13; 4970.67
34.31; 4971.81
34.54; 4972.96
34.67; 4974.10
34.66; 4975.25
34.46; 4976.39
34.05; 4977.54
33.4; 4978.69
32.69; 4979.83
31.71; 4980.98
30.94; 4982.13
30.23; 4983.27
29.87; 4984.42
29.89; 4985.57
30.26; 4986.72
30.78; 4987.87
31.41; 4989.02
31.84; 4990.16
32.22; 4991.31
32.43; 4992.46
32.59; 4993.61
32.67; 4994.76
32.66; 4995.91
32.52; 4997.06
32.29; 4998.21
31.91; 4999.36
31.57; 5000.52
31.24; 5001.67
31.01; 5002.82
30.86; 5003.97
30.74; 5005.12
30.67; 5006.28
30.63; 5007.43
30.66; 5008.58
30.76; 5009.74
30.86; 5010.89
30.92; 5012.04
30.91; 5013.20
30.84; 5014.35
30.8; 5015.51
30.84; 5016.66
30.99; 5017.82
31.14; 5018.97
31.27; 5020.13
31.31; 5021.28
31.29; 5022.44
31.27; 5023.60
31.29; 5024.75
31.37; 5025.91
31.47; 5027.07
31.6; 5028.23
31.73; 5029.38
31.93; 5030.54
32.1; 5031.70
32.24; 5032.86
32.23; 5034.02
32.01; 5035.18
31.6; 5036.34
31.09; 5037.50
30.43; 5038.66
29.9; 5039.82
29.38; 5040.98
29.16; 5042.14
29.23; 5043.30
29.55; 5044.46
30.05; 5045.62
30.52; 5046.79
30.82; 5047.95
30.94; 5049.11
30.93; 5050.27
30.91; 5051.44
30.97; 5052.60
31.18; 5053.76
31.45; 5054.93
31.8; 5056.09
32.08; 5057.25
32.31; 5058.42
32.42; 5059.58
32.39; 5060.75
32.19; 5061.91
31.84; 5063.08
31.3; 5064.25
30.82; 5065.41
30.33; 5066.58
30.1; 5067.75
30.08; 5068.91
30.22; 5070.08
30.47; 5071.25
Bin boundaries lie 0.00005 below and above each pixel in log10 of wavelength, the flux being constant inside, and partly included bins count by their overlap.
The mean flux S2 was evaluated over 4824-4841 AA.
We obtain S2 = 35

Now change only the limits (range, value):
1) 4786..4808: 34.3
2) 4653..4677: 33.8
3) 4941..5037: 32.4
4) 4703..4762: 34.3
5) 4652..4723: 33.8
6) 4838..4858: 35.2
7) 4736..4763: 34.2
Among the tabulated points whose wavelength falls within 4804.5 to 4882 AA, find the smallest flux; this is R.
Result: 30.72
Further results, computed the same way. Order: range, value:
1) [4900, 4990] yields 29.69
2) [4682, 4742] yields 31.85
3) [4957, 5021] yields 29.87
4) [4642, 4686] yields 31.97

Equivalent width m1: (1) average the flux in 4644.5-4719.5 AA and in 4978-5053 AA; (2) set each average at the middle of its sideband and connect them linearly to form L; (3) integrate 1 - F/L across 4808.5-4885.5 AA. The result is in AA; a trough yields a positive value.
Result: -4.2 AA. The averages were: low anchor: 33.6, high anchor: 31.2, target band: 34.2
